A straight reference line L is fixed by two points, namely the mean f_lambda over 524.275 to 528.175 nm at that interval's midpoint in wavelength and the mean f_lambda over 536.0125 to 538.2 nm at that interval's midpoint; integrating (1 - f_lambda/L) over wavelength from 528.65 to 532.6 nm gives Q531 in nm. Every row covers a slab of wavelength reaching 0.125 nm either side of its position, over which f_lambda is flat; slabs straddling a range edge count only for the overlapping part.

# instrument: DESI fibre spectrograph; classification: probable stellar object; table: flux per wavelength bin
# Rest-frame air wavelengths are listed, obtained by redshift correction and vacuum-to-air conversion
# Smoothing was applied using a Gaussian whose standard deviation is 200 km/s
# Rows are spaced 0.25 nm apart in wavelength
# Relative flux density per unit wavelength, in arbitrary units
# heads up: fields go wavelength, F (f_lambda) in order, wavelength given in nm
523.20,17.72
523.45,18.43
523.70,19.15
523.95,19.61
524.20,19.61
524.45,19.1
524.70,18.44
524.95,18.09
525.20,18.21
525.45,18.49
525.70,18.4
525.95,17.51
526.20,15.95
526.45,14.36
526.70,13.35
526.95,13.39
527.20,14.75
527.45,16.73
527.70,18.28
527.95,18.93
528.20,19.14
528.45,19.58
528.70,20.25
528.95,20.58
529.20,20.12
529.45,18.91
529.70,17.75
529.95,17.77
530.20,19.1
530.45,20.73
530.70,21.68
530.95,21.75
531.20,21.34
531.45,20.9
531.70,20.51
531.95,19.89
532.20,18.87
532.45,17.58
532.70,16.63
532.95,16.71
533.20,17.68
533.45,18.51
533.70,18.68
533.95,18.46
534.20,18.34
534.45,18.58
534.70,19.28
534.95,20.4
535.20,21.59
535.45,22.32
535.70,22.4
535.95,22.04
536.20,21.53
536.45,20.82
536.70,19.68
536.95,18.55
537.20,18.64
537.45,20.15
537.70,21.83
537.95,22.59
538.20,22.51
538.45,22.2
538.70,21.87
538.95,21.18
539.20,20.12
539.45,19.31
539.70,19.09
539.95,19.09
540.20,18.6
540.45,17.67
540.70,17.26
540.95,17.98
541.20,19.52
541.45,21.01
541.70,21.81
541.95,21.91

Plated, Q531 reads -0.29 nm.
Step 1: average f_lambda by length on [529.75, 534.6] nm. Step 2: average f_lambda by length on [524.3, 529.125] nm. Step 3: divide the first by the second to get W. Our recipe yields 1.09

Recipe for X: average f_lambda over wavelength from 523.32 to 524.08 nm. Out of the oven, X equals 19.1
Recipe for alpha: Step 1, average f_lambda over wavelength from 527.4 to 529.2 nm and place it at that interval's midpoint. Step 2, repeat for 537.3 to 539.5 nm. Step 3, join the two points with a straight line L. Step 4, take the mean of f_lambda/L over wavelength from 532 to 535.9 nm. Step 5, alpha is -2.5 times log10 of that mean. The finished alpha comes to 0.07 mag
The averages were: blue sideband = 19.2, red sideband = 21.3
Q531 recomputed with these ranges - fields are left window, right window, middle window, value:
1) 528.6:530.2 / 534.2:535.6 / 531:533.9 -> 0.13 nm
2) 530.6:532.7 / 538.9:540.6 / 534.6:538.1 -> -0.23 nm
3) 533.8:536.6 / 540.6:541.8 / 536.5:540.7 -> -0.04 nm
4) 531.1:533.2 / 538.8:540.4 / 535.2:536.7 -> -0.19 nm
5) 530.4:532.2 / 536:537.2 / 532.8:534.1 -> 0.16 nm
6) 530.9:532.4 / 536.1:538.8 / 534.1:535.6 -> 0.04 nm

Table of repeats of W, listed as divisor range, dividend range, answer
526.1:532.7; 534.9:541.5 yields 1.10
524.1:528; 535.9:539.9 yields 1.21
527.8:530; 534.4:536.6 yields 1.09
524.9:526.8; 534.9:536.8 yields 1.28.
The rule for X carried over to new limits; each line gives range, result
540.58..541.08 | 17.6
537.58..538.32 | 22.3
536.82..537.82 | 19.8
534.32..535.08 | 19.4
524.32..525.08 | 18.5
